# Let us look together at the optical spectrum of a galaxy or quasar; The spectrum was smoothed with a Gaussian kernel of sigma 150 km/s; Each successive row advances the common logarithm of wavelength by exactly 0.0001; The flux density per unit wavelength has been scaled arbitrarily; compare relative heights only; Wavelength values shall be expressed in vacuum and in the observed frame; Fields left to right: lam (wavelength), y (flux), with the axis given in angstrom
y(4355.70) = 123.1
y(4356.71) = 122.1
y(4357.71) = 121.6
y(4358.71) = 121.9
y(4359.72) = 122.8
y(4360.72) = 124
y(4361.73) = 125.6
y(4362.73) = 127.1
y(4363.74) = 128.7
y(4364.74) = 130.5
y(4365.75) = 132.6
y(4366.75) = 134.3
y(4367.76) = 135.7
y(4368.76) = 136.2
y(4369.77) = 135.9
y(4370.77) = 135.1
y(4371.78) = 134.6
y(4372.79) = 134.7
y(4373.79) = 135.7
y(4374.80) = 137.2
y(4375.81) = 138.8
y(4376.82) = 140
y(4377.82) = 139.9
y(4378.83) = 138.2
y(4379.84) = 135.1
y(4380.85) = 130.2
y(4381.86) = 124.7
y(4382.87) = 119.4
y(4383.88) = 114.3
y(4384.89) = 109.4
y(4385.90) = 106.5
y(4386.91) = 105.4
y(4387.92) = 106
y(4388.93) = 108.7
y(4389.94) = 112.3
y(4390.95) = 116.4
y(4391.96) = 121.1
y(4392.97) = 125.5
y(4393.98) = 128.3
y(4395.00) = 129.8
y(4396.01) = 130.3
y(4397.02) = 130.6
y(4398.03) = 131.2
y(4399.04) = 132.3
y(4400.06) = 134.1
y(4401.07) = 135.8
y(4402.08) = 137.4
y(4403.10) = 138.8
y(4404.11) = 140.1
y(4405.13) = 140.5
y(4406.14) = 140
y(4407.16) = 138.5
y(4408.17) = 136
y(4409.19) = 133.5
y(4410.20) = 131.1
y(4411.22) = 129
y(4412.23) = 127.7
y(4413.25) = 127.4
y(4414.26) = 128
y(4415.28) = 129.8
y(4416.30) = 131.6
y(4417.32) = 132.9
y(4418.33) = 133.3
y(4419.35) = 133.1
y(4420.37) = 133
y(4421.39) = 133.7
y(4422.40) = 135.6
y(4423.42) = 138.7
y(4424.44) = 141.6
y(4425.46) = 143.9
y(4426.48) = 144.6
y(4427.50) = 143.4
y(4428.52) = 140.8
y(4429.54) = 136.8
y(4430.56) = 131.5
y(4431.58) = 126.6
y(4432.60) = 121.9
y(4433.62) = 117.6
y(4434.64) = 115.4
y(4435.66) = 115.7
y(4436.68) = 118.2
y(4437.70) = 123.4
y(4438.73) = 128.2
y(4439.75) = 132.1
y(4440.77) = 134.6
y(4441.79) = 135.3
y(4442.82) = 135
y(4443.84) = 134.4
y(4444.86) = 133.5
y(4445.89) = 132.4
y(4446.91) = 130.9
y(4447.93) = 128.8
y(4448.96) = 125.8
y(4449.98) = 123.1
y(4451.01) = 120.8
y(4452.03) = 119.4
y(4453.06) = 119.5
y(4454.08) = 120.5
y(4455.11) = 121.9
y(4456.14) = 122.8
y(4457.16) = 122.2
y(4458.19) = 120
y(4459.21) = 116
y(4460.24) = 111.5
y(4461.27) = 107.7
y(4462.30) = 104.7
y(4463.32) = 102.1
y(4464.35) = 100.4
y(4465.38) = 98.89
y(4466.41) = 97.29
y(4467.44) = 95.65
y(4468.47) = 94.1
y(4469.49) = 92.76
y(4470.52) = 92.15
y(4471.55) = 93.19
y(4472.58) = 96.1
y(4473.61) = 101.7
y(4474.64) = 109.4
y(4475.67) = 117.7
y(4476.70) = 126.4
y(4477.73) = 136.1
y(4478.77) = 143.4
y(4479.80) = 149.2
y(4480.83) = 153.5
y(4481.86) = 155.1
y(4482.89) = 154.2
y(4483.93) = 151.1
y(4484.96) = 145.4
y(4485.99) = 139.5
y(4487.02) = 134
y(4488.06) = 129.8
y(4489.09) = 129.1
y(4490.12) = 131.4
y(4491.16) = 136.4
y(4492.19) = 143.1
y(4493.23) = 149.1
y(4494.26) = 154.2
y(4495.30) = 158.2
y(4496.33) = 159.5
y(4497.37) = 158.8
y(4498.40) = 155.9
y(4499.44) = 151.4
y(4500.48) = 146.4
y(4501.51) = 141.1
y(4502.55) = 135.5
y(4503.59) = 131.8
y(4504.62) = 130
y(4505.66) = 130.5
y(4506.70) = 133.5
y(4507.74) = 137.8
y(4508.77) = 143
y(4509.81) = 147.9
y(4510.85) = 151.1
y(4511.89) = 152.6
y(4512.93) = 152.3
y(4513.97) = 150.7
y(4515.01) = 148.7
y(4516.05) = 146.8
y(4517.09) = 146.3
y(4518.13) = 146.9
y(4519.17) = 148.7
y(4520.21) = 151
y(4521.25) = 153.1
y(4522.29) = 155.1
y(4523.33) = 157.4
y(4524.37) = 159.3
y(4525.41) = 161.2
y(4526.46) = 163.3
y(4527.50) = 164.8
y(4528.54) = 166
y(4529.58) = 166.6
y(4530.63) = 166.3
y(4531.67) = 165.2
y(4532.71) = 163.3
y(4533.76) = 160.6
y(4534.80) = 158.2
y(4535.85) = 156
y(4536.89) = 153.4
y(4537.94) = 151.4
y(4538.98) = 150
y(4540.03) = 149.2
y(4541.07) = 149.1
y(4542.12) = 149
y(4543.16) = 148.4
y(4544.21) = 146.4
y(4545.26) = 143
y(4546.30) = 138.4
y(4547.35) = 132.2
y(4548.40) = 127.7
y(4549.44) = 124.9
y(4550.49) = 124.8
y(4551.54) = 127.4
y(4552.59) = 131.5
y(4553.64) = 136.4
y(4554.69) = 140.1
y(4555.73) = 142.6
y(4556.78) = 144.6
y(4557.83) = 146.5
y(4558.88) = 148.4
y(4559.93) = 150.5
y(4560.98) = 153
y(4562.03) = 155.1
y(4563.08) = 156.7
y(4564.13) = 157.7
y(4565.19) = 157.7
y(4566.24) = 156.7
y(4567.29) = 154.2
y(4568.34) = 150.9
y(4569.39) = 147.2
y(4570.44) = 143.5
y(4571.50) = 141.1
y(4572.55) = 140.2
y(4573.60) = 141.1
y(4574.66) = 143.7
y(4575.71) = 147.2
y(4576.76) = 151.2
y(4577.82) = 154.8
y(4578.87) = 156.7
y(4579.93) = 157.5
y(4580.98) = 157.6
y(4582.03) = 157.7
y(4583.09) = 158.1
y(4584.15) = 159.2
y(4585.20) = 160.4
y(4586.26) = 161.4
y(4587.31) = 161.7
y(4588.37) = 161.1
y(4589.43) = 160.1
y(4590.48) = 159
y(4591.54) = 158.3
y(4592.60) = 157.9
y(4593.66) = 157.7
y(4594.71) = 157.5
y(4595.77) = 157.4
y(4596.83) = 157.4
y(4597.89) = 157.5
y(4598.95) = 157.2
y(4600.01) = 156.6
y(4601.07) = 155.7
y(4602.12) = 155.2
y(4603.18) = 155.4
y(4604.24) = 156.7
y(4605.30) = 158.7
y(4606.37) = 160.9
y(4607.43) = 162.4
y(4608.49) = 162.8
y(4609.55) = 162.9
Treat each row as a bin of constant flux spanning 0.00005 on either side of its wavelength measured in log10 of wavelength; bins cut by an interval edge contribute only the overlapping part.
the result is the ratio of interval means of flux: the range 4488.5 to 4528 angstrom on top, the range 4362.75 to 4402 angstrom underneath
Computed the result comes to 1.16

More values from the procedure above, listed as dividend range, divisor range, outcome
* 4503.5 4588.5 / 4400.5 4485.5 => 1.18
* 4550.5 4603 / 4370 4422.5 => 1.17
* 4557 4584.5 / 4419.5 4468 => 1.22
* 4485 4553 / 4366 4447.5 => 1.13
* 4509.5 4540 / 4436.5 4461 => 1.24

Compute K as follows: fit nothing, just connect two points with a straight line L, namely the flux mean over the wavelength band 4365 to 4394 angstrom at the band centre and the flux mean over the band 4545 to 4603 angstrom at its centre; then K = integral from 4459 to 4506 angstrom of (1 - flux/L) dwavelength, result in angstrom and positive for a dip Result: 3.7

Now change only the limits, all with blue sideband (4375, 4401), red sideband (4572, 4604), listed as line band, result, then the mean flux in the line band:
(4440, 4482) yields 5.3 angstrom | 119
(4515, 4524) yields -0.3 angstrom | 151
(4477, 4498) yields -0.8 angstrom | 145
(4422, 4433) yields -0.5 angstrom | 137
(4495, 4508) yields -0.1 angstrom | 144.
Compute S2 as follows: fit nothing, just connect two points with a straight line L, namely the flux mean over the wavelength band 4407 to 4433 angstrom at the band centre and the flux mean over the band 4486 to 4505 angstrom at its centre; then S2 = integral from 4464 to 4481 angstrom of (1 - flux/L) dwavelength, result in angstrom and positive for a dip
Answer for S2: 3.6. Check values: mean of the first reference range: 134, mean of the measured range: 111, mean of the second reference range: 143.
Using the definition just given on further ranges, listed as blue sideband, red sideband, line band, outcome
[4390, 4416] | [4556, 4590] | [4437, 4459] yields 1.67 angstrom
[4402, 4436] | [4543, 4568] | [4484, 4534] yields -3.17 angstrom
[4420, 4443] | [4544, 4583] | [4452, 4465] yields 1.96 angstrom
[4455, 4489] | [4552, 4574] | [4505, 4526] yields -2.49 angstrom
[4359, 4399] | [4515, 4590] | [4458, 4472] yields 3.77 angstrom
